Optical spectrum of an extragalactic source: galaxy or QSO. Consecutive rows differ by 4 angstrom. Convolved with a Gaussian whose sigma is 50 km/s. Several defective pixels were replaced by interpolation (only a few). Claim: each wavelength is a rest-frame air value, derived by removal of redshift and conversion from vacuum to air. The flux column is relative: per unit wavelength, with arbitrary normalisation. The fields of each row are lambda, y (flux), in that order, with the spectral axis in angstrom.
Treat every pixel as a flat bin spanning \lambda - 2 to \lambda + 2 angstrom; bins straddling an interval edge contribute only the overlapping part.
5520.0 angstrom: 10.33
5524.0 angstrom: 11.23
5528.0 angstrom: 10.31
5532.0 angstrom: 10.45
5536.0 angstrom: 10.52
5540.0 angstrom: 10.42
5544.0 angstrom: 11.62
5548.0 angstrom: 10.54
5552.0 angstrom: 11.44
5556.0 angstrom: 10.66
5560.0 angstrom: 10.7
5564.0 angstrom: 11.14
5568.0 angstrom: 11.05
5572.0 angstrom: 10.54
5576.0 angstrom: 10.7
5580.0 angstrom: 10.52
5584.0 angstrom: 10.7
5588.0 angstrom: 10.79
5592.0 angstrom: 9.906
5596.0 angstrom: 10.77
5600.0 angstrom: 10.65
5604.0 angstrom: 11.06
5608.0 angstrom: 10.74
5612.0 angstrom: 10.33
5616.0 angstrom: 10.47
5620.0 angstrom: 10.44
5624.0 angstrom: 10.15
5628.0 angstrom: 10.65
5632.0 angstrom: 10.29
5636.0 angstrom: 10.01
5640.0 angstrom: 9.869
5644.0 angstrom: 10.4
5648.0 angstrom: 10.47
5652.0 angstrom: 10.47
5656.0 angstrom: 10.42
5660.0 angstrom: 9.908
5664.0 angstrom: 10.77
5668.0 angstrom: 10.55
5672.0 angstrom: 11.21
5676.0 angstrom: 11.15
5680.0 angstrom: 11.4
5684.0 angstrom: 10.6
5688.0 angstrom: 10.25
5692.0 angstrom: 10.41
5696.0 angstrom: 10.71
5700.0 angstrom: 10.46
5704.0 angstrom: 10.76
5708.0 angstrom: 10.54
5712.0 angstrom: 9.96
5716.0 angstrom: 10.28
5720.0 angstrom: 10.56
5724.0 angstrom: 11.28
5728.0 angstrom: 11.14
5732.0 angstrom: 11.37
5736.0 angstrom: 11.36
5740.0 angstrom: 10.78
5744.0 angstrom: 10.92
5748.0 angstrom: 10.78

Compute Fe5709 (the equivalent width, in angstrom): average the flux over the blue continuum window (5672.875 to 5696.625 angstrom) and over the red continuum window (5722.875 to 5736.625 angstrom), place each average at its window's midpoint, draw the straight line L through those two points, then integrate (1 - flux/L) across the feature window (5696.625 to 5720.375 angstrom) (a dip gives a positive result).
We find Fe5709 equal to 1.3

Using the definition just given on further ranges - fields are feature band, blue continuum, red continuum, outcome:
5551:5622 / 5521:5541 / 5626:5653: -1.7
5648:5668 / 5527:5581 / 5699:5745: 0.7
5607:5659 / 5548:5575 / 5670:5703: 2.3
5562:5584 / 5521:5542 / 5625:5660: -0.7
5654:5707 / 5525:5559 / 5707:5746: 0.7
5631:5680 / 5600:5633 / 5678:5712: 0.3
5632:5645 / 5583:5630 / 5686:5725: 0.5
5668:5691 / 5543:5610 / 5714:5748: 0.1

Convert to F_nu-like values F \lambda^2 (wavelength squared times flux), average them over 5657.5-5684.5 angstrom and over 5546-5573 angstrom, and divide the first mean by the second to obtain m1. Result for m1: 1.0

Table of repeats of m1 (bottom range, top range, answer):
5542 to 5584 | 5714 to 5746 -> 1.07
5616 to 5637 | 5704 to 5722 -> 1.04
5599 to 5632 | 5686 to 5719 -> 1.02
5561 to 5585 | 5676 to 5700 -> 1.03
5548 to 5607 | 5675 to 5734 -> 1.04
